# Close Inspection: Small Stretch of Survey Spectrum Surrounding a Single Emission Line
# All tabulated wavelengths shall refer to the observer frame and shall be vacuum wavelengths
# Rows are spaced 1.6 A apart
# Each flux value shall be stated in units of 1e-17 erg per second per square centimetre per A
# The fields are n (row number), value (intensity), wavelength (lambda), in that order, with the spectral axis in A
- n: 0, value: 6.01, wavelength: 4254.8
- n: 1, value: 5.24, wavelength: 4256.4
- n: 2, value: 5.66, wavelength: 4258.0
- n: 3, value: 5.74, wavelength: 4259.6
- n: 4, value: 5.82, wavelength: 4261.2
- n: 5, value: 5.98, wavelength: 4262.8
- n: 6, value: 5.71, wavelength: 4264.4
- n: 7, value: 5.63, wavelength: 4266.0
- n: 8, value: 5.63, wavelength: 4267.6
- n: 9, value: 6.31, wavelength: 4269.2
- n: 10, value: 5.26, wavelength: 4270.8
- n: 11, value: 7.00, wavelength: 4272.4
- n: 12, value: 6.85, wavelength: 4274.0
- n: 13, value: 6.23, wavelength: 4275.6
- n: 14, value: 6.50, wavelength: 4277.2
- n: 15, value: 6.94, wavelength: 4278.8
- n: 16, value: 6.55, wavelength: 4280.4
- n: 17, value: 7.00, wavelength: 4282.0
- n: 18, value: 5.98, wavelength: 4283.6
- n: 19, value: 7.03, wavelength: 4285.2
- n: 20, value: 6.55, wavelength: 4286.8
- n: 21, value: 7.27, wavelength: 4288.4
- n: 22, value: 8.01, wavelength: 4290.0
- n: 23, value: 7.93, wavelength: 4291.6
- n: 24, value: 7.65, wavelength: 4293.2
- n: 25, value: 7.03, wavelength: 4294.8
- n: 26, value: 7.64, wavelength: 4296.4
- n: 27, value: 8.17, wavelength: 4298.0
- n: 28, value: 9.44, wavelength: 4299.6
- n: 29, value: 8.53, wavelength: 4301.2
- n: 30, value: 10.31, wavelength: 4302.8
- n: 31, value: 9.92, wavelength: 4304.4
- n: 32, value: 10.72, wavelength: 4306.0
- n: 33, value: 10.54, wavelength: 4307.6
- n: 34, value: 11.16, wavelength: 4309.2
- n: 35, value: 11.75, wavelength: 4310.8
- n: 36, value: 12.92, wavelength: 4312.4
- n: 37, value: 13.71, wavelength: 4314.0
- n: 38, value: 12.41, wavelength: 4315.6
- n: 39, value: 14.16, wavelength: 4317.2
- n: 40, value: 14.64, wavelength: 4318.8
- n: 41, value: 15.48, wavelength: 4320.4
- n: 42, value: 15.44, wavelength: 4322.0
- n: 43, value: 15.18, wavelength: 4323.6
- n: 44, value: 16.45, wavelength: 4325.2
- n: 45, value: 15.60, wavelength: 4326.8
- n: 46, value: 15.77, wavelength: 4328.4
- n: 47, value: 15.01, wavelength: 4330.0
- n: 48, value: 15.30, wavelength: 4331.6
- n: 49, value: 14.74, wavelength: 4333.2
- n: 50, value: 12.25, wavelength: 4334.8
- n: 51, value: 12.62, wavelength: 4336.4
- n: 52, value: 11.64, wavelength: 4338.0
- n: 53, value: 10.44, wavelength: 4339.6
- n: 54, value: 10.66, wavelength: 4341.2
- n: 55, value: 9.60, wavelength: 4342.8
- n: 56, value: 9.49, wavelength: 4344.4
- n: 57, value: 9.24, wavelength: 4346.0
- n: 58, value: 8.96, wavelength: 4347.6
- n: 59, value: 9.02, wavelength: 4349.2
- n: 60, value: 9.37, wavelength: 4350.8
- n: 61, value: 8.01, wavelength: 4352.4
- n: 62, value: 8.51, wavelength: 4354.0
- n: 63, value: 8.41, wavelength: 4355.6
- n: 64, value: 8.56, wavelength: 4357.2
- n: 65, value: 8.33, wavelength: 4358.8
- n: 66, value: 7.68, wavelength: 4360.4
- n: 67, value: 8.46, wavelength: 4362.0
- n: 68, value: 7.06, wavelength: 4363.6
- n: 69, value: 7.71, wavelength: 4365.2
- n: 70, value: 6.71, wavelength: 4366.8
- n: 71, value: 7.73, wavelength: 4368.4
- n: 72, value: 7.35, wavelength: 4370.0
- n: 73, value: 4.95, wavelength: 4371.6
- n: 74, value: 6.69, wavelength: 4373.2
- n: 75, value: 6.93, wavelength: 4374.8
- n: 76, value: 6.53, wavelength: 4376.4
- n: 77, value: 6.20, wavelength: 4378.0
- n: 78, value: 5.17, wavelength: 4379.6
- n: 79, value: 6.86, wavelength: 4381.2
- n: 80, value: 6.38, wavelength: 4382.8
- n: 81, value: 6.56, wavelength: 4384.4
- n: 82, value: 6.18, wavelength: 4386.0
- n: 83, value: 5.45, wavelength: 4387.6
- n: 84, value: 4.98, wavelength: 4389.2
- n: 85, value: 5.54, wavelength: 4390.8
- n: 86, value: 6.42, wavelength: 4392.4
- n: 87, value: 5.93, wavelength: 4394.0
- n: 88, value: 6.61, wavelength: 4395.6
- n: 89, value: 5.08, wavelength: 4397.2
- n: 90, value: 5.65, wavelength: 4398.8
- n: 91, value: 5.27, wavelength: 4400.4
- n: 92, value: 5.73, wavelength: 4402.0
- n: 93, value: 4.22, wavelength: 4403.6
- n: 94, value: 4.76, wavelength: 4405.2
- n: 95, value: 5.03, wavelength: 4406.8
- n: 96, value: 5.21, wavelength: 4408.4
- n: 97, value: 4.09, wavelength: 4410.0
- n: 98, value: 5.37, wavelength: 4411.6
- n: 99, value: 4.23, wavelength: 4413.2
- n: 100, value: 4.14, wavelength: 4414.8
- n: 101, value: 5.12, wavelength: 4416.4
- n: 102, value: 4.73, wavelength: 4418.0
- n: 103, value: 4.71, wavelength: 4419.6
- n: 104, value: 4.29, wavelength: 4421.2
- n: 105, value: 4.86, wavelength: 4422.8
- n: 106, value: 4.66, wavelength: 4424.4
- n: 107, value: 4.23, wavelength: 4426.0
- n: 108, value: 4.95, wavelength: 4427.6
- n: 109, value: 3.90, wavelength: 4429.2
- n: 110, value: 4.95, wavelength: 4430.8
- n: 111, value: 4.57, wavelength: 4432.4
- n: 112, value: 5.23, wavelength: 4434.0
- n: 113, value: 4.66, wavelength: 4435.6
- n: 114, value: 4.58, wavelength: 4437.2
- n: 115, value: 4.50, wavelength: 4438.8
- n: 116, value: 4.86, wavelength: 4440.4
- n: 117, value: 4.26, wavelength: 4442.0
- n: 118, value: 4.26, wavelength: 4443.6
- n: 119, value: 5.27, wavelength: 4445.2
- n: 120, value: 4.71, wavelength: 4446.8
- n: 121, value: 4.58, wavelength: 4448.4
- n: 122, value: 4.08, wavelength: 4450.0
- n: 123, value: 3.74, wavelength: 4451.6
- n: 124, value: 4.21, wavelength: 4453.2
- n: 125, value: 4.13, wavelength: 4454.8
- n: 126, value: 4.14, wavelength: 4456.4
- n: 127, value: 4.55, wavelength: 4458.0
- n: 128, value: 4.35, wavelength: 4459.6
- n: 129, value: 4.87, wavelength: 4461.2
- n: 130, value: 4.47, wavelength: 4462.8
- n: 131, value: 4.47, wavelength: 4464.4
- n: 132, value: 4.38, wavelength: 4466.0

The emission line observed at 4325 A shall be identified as C IV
